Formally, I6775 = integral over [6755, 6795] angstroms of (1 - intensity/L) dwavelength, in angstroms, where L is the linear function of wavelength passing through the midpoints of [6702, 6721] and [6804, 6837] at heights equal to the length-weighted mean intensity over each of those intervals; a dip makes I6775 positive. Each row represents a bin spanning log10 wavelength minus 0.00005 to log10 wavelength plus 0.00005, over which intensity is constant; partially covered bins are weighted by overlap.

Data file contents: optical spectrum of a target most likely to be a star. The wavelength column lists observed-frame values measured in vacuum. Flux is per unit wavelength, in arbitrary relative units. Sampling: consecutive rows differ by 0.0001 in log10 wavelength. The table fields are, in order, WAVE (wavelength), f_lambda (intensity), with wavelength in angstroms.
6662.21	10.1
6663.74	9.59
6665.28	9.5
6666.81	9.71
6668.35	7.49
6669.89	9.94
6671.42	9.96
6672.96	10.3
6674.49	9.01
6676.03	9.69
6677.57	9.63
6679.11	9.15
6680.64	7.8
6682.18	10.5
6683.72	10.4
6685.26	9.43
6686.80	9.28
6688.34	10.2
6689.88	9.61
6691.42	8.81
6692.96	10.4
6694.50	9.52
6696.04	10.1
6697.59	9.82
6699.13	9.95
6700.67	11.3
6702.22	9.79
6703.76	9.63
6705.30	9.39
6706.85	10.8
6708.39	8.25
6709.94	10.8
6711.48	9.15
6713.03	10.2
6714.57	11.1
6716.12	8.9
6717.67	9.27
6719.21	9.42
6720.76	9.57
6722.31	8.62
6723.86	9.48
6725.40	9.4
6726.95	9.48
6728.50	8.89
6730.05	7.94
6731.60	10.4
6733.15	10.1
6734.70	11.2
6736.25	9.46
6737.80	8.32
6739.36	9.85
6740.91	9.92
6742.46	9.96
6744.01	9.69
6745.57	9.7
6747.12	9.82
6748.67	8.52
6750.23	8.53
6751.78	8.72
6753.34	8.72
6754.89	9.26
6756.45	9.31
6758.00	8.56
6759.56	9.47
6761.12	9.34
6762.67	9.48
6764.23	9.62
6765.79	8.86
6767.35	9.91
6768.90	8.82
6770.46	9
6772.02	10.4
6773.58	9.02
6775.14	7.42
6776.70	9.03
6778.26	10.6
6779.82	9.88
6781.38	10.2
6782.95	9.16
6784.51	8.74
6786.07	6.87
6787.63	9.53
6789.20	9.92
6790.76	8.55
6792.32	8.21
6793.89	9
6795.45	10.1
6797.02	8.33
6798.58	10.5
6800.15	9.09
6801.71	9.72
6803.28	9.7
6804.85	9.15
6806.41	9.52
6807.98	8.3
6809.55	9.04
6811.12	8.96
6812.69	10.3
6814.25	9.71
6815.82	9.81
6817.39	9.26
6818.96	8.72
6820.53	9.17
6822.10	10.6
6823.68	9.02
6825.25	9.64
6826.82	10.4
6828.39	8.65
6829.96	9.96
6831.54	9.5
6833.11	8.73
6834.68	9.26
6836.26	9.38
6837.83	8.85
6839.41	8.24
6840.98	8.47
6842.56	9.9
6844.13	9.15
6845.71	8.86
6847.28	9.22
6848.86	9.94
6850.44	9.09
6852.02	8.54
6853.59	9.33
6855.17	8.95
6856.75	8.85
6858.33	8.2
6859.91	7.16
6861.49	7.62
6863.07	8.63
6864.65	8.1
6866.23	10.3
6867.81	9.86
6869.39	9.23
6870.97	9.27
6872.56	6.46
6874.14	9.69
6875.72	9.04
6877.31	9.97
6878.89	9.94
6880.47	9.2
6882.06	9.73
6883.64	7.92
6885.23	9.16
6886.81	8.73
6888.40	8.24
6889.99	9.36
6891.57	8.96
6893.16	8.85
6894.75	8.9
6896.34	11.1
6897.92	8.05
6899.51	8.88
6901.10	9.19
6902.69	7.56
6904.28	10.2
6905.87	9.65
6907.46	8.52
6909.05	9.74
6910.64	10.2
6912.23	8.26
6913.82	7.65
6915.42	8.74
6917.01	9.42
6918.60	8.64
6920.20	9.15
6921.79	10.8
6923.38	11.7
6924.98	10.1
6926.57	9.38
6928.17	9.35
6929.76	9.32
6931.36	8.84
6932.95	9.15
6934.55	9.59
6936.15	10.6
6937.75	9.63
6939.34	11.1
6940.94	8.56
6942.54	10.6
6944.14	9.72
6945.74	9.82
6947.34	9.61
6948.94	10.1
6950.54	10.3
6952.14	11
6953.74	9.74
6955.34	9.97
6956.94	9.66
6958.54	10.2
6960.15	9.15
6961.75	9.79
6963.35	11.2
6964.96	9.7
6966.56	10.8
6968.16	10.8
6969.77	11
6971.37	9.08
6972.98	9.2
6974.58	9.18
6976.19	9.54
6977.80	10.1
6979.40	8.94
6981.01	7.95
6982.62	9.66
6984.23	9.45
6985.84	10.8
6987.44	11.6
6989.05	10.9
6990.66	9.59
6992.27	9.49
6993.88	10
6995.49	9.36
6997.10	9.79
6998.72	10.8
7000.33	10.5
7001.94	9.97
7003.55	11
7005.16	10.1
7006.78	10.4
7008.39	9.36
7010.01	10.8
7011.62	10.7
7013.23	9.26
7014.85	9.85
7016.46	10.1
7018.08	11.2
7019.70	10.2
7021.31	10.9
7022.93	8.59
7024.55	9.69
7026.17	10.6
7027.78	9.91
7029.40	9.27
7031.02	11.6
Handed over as 1.51 angstroms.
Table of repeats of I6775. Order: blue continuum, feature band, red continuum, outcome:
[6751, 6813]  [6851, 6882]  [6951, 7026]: 2.1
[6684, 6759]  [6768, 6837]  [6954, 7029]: 2.8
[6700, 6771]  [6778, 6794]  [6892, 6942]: 0.6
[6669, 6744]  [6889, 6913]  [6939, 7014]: 1.8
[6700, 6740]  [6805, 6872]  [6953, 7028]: 4.6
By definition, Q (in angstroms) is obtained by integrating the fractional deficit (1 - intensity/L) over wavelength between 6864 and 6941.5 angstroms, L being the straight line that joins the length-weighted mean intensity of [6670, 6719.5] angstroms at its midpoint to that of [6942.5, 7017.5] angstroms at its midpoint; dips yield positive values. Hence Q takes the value 5.2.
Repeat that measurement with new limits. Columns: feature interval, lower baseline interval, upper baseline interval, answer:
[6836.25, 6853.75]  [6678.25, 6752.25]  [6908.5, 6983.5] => 1.1 angstroms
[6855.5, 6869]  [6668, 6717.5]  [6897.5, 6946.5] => 1.3 angstroms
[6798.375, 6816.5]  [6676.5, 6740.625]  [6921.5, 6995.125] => 0.6 angstroms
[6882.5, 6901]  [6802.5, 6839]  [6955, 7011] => 1.3 angstroms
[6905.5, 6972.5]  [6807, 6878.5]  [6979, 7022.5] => -0.4 angstroms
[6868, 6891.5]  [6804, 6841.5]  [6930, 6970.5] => 1.4 angstroms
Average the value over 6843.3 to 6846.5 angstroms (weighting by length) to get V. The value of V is 9.04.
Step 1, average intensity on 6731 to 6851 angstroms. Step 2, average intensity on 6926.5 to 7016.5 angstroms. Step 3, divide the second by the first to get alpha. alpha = 1.1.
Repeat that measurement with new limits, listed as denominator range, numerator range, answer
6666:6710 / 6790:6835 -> 0.97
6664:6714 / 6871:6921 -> 0.93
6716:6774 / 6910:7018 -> 1.06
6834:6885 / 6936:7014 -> 1.12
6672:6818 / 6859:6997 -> 1.00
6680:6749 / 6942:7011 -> 1.04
